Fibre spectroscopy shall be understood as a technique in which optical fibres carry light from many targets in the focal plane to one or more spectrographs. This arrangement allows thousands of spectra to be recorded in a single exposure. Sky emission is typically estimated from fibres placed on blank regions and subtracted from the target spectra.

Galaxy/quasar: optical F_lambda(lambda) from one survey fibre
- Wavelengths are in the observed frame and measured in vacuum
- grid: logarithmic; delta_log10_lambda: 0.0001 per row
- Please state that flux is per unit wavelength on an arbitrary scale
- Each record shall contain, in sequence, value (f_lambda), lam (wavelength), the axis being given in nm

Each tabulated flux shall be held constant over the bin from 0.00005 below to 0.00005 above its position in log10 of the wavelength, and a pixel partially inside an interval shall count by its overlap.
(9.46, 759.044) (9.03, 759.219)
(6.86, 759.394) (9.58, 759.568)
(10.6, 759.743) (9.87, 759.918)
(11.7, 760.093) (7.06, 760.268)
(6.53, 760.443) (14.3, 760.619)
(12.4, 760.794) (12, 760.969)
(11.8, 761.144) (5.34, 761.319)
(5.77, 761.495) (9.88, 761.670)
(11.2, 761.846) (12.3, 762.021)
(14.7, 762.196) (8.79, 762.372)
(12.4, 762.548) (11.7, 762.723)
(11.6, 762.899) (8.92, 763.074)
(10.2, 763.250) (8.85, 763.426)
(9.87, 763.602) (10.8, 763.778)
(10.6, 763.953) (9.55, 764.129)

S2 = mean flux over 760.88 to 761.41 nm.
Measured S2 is 9.7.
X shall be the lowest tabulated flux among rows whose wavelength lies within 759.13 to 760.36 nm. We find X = 6.86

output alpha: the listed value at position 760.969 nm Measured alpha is 12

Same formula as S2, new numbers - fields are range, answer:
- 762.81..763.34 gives 10.2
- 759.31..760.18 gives 9.74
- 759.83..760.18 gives 10.8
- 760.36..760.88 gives 11.1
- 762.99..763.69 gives 9.45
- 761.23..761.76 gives 7.02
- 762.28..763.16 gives 10.7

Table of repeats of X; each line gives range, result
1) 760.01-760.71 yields 6.53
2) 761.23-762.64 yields 5.34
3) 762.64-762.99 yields 11.6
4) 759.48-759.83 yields 9.58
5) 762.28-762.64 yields 8.79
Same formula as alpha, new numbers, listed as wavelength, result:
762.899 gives 11.6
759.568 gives 9.58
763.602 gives 9.87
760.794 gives 12.4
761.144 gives 11.8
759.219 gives 9.03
